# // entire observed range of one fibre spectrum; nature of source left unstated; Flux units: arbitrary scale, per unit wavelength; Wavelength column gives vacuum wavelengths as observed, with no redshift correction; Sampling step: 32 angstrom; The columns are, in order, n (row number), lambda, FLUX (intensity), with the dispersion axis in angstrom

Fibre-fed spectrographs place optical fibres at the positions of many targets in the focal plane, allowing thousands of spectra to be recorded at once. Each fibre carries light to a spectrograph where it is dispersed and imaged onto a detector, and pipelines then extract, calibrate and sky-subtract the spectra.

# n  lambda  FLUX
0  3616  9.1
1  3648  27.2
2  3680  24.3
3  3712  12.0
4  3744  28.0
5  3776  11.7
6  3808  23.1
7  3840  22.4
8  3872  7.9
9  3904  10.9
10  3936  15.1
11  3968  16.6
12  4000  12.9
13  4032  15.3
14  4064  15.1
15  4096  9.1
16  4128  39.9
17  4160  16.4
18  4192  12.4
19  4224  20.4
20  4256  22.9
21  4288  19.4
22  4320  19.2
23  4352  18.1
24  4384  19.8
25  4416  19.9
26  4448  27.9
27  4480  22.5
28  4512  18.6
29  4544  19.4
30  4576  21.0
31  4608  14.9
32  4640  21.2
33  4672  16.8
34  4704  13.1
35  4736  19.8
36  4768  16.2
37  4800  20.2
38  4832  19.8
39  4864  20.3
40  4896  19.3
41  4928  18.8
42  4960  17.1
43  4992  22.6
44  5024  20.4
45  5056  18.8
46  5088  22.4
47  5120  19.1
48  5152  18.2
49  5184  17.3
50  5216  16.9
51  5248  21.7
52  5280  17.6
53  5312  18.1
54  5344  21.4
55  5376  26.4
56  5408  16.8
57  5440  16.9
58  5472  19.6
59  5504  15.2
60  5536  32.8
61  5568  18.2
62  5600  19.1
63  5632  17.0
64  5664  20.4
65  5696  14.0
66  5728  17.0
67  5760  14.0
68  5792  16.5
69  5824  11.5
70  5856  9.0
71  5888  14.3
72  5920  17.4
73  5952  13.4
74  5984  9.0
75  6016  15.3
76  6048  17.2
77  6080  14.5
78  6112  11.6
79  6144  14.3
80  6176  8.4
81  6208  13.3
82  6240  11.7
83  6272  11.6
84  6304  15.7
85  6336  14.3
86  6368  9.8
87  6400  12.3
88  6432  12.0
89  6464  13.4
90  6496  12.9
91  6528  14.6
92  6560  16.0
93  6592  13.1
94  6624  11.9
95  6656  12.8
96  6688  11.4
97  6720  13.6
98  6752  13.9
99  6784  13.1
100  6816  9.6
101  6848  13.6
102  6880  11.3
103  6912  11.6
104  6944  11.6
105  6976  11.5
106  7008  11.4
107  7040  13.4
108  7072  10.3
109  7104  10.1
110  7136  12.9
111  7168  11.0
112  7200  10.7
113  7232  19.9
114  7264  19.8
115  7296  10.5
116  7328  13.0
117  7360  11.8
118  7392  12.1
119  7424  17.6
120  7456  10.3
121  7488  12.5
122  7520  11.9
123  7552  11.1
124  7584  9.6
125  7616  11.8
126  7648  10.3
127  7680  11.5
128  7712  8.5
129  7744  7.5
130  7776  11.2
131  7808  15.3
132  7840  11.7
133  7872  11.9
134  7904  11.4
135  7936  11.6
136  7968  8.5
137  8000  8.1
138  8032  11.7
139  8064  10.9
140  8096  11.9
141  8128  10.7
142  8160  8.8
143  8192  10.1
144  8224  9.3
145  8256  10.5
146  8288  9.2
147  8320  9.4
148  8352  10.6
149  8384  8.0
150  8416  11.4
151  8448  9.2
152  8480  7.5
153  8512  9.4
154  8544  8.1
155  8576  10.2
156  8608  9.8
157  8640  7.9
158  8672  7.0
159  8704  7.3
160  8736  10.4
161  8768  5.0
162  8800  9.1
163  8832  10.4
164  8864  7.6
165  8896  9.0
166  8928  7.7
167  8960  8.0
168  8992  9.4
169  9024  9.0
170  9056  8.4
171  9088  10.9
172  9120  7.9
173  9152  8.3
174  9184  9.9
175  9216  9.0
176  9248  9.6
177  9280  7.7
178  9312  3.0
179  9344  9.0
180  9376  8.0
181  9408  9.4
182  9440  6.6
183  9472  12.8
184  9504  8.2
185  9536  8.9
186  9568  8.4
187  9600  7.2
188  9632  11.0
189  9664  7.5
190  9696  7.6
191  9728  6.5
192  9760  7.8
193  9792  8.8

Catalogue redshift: 0.104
